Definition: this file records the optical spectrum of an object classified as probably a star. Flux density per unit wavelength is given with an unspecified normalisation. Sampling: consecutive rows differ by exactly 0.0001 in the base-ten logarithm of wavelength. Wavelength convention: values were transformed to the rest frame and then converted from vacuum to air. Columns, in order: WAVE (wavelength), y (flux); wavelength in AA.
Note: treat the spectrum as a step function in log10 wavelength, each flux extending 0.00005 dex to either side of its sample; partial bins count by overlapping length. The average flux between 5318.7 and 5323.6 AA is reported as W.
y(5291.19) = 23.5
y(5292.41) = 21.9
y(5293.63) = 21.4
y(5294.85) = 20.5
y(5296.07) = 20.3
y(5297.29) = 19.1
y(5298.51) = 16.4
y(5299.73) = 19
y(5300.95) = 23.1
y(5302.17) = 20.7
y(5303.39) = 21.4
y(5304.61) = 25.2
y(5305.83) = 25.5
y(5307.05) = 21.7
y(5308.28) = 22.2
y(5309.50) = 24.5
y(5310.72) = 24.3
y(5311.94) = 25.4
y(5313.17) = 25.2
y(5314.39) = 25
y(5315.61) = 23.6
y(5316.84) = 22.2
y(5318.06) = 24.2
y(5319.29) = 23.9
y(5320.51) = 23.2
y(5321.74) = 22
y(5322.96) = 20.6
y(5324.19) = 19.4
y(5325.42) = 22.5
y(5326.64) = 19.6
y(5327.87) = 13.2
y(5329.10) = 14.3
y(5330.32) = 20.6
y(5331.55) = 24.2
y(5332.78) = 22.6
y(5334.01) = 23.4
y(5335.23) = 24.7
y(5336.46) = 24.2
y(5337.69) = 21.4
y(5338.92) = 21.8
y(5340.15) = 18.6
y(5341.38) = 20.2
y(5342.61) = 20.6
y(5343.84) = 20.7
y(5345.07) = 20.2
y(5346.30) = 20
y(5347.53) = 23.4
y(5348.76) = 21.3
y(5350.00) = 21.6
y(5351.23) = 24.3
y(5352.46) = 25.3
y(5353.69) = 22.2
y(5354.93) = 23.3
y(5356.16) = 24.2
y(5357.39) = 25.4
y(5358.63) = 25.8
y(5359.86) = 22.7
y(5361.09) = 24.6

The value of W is 22.4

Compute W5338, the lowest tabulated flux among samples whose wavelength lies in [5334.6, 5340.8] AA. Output 18.6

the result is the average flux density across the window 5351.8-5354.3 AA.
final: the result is 23.8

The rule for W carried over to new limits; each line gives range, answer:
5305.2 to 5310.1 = 23.5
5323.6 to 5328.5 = 18.6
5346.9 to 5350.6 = 22.1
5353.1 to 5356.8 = 23.3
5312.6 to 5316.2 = 24.6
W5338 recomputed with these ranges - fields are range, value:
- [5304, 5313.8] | 21.7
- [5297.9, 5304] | 16.4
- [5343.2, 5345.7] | 20.2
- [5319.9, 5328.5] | 13.2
